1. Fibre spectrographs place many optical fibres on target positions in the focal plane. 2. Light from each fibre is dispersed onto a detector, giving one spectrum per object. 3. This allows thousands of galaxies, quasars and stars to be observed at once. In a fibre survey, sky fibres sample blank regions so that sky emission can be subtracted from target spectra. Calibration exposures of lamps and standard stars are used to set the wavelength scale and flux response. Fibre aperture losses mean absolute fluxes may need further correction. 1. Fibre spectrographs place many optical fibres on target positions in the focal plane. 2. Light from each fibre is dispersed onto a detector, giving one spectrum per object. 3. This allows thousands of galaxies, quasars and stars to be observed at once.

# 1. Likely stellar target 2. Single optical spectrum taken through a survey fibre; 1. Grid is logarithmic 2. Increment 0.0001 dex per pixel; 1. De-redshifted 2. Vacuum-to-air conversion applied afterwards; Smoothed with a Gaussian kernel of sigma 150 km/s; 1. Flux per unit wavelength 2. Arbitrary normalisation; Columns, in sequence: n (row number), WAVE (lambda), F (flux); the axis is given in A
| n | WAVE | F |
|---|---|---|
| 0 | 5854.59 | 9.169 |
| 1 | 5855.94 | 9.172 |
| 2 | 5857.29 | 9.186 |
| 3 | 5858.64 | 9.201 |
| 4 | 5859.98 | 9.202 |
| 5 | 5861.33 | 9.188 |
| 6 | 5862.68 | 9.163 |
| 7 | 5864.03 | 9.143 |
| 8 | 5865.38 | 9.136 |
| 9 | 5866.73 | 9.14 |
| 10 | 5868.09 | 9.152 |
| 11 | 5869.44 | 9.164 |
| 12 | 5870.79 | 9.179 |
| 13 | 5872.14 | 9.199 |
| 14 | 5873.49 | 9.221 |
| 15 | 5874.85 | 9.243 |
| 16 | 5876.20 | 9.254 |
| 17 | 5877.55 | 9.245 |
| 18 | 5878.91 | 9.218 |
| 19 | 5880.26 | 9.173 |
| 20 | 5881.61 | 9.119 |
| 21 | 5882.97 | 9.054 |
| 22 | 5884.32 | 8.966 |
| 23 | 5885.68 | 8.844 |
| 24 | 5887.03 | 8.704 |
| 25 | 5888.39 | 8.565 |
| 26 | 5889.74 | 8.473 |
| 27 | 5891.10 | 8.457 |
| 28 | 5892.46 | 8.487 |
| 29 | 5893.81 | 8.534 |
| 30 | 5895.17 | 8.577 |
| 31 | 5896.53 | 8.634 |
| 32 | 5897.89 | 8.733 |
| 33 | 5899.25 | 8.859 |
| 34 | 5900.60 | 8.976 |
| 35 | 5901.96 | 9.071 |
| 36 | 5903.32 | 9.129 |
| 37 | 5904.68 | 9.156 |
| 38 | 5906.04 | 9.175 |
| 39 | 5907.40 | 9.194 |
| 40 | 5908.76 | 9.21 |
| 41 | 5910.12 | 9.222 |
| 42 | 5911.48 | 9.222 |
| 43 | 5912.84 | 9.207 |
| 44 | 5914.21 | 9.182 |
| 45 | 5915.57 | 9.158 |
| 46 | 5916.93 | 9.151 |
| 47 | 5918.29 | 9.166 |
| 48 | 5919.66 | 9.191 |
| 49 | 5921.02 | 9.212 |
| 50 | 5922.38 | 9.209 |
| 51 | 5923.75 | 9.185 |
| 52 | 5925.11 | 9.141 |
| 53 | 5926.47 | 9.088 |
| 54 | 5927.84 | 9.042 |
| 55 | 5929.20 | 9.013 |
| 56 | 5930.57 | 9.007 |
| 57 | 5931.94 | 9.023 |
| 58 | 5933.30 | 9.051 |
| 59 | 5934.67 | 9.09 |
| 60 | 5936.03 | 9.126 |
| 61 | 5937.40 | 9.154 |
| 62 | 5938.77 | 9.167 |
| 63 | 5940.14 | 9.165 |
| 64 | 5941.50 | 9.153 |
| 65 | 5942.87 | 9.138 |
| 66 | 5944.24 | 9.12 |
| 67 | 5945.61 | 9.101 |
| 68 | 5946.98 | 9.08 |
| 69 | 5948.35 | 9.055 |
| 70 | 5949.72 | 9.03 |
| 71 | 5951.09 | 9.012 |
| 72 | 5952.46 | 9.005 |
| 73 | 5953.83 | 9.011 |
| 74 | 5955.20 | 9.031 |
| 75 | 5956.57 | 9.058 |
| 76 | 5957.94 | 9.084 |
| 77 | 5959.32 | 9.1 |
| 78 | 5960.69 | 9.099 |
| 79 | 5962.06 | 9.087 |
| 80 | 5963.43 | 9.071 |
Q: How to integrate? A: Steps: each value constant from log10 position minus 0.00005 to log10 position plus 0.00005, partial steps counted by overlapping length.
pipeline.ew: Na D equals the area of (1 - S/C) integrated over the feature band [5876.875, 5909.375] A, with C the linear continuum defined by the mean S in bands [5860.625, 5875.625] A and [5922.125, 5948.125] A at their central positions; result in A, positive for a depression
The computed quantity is 0.9 A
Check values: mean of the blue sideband 9.17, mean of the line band 8.9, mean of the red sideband 9.1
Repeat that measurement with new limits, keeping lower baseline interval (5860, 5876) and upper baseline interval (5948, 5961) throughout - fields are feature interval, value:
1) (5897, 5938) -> 0.0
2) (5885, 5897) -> 0.7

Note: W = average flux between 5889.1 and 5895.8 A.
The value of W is 8.5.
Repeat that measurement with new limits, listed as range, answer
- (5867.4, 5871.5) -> 9.16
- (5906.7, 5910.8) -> 9.21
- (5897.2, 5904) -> 8.96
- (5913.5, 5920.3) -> 9.16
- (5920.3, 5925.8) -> 9.2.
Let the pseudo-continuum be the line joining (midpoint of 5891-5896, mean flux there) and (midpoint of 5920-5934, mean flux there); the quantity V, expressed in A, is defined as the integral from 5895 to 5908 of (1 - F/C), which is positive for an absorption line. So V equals -0.5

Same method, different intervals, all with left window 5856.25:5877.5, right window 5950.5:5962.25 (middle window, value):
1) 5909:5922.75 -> -0.1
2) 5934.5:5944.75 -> -0.1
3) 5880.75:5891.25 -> 0.4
